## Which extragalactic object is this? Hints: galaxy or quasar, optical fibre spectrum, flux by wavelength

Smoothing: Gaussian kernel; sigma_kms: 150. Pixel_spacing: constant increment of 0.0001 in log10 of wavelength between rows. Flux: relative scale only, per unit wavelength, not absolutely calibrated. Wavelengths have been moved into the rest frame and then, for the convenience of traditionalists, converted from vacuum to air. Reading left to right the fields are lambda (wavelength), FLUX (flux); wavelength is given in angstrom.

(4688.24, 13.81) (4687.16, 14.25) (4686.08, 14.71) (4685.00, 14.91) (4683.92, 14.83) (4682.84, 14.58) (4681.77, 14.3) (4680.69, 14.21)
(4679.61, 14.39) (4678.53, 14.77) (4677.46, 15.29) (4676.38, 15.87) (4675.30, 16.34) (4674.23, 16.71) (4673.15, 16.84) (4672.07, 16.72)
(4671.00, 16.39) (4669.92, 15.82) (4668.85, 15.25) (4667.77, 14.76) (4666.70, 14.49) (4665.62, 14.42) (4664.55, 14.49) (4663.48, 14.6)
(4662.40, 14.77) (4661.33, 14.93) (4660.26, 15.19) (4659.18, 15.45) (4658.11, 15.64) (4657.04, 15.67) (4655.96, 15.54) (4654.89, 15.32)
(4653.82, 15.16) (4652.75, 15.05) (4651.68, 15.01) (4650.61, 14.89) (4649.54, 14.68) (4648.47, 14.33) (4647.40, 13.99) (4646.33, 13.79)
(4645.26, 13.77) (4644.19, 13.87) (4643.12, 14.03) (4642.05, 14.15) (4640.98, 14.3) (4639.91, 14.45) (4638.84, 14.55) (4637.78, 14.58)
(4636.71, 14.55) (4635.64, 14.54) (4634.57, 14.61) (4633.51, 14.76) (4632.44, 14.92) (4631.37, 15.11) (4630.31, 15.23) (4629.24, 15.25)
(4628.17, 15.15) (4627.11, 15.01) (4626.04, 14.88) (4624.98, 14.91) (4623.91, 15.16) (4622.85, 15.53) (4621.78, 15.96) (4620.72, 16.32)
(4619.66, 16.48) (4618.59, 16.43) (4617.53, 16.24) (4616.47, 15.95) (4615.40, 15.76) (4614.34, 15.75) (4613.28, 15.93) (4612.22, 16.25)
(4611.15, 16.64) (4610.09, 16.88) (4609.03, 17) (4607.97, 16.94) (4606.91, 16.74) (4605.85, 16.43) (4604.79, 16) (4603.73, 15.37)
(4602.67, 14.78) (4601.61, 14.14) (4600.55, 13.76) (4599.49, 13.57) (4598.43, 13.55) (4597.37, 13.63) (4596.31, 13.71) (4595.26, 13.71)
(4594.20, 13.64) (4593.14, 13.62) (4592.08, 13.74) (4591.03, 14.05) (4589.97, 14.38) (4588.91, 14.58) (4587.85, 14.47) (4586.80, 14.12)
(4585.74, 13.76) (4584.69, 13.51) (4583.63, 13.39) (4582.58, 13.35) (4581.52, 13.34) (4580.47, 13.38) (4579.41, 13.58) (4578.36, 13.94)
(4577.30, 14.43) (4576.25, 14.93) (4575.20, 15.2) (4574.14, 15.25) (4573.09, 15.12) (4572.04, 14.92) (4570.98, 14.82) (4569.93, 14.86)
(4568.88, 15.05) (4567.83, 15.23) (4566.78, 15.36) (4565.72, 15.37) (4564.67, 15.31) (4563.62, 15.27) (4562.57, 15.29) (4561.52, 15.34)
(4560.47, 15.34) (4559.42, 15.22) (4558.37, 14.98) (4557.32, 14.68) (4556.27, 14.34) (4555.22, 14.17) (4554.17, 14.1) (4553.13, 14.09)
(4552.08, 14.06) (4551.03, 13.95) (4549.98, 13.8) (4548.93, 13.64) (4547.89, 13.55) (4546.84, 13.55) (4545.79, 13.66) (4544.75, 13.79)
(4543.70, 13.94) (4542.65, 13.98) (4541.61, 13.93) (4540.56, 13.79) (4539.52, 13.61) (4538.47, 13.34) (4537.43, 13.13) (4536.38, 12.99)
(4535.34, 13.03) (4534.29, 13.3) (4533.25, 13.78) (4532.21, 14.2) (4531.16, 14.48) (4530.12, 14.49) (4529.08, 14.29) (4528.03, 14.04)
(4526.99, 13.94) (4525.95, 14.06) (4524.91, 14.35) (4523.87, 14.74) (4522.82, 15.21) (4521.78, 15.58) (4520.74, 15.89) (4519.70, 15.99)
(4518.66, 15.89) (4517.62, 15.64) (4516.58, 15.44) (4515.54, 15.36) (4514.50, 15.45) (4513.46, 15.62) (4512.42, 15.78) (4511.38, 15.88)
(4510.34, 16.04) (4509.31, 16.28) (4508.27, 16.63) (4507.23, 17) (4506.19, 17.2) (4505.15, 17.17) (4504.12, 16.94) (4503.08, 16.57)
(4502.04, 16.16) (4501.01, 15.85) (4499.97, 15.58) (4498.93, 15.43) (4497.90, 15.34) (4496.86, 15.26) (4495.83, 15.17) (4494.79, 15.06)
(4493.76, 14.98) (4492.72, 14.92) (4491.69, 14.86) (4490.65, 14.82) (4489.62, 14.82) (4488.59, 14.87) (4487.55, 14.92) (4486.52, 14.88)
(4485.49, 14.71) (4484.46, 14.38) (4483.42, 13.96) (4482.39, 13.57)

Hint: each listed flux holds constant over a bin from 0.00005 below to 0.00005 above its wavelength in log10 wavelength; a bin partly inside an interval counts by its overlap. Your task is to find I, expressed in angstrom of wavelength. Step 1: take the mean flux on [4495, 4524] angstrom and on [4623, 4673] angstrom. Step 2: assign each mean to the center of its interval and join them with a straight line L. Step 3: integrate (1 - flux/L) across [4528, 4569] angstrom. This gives 3.6 angstrom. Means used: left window 15.9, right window 14.9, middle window 14.2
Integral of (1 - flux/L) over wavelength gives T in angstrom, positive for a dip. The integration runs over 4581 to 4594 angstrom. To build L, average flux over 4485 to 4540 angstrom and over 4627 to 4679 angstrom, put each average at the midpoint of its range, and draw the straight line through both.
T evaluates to 1.0 angstrom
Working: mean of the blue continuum 15.1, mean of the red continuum 15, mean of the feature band 13.9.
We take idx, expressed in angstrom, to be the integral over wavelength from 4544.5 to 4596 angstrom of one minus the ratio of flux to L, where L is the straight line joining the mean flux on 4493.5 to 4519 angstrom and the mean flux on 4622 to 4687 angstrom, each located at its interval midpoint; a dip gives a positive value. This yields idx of 3.8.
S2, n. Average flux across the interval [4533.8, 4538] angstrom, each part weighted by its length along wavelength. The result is 13.1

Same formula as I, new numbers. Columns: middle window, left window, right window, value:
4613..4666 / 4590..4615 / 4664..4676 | 1.2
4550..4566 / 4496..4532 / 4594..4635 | 0.8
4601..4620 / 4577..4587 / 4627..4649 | -2.7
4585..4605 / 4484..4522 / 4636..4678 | 1.5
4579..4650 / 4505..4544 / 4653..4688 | 1.3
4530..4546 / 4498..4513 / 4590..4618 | 2.2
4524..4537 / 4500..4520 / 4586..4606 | 1.5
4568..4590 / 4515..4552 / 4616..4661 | 0.4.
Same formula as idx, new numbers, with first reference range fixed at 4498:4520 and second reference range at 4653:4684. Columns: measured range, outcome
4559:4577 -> 0.71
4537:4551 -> 1.95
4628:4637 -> 0.32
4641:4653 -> 0.84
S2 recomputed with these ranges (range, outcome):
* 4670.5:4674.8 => 16.7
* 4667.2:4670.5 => 15.3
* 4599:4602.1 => 13.8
